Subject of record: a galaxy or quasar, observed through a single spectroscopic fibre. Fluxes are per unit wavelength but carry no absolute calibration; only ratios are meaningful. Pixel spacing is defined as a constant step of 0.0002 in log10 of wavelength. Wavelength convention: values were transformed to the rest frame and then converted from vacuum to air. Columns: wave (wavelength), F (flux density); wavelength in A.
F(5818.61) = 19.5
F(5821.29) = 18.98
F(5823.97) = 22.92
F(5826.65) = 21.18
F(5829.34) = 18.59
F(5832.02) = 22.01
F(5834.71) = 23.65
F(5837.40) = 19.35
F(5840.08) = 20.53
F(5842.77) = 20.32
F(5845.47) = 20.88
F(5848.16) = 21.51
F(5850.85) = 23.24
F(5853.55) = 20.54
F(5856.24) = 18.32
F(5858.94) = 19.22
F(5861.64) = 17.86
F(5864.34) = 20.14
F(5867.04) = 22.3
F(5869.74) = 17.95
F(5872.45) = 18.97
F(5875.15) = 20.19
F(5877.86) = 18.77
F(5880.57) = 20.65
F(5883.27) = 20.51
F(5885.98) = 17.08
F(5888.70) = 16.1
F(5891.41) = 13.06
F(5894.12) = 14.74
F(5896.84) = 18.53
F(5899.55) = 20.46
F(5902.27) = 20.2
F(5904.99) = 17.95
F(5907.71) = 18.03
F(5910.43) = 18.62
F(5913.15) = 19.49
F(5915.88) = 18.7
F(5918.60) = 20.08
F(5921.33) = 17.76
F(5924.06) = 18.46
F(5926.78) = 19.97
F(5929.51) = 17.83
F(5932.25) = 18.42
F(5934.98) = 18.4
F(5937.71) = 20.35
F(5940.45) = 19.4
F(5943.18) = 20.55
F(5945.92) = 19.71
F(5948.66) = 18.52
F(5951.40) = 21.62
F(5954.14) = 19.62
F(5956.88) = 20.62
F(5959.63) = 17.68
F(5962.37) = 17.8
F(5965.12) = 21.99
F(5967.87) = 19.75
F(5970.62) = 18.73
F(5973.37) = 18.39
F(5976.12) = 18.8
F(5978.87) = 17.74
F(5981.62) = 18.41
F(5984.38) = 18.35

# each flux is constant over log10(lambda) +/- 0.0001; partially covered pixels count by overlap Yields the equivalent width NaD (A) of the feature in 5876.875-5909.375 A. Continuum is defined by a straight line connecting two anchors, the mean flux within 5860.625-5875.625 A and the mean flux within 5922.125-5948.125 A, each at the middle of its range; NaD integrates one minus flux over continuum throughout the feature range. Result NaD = 2.4 A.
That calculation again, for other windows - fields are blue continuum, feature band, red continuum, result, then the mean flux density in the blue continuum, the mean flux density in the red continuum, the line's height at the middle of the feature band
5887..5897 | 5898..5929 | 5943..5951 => -3.75 A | 15.3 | 19.7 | 17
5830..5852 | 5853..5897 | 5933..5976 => 4.90 A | 21.3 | 19.5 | 20.8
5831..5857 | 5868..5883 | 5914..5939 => 0.57 A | 21.1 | 18.9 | 20.2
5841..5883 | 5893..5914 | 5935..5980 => 1.35 A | 20.1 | 19.4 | 19.8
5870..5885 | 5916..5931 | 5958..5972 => 0.46 A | 19.6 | 19.2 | 19.4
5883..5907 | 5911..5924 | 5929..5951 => -0.37 A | 17.5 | 19.3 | 18.4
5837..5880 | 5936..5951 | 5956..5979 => -0.39 A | 20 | 19.1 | 19.3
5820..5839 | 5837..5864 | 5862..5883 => 0.26 A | 21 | 19.8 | 20.4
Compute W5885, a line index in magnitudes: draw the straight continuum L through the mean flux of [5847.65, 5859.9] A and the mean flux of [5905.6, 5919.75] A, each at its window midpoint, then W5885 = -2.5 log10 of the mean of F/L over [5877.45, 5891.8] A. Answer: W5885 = 0.102 mag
